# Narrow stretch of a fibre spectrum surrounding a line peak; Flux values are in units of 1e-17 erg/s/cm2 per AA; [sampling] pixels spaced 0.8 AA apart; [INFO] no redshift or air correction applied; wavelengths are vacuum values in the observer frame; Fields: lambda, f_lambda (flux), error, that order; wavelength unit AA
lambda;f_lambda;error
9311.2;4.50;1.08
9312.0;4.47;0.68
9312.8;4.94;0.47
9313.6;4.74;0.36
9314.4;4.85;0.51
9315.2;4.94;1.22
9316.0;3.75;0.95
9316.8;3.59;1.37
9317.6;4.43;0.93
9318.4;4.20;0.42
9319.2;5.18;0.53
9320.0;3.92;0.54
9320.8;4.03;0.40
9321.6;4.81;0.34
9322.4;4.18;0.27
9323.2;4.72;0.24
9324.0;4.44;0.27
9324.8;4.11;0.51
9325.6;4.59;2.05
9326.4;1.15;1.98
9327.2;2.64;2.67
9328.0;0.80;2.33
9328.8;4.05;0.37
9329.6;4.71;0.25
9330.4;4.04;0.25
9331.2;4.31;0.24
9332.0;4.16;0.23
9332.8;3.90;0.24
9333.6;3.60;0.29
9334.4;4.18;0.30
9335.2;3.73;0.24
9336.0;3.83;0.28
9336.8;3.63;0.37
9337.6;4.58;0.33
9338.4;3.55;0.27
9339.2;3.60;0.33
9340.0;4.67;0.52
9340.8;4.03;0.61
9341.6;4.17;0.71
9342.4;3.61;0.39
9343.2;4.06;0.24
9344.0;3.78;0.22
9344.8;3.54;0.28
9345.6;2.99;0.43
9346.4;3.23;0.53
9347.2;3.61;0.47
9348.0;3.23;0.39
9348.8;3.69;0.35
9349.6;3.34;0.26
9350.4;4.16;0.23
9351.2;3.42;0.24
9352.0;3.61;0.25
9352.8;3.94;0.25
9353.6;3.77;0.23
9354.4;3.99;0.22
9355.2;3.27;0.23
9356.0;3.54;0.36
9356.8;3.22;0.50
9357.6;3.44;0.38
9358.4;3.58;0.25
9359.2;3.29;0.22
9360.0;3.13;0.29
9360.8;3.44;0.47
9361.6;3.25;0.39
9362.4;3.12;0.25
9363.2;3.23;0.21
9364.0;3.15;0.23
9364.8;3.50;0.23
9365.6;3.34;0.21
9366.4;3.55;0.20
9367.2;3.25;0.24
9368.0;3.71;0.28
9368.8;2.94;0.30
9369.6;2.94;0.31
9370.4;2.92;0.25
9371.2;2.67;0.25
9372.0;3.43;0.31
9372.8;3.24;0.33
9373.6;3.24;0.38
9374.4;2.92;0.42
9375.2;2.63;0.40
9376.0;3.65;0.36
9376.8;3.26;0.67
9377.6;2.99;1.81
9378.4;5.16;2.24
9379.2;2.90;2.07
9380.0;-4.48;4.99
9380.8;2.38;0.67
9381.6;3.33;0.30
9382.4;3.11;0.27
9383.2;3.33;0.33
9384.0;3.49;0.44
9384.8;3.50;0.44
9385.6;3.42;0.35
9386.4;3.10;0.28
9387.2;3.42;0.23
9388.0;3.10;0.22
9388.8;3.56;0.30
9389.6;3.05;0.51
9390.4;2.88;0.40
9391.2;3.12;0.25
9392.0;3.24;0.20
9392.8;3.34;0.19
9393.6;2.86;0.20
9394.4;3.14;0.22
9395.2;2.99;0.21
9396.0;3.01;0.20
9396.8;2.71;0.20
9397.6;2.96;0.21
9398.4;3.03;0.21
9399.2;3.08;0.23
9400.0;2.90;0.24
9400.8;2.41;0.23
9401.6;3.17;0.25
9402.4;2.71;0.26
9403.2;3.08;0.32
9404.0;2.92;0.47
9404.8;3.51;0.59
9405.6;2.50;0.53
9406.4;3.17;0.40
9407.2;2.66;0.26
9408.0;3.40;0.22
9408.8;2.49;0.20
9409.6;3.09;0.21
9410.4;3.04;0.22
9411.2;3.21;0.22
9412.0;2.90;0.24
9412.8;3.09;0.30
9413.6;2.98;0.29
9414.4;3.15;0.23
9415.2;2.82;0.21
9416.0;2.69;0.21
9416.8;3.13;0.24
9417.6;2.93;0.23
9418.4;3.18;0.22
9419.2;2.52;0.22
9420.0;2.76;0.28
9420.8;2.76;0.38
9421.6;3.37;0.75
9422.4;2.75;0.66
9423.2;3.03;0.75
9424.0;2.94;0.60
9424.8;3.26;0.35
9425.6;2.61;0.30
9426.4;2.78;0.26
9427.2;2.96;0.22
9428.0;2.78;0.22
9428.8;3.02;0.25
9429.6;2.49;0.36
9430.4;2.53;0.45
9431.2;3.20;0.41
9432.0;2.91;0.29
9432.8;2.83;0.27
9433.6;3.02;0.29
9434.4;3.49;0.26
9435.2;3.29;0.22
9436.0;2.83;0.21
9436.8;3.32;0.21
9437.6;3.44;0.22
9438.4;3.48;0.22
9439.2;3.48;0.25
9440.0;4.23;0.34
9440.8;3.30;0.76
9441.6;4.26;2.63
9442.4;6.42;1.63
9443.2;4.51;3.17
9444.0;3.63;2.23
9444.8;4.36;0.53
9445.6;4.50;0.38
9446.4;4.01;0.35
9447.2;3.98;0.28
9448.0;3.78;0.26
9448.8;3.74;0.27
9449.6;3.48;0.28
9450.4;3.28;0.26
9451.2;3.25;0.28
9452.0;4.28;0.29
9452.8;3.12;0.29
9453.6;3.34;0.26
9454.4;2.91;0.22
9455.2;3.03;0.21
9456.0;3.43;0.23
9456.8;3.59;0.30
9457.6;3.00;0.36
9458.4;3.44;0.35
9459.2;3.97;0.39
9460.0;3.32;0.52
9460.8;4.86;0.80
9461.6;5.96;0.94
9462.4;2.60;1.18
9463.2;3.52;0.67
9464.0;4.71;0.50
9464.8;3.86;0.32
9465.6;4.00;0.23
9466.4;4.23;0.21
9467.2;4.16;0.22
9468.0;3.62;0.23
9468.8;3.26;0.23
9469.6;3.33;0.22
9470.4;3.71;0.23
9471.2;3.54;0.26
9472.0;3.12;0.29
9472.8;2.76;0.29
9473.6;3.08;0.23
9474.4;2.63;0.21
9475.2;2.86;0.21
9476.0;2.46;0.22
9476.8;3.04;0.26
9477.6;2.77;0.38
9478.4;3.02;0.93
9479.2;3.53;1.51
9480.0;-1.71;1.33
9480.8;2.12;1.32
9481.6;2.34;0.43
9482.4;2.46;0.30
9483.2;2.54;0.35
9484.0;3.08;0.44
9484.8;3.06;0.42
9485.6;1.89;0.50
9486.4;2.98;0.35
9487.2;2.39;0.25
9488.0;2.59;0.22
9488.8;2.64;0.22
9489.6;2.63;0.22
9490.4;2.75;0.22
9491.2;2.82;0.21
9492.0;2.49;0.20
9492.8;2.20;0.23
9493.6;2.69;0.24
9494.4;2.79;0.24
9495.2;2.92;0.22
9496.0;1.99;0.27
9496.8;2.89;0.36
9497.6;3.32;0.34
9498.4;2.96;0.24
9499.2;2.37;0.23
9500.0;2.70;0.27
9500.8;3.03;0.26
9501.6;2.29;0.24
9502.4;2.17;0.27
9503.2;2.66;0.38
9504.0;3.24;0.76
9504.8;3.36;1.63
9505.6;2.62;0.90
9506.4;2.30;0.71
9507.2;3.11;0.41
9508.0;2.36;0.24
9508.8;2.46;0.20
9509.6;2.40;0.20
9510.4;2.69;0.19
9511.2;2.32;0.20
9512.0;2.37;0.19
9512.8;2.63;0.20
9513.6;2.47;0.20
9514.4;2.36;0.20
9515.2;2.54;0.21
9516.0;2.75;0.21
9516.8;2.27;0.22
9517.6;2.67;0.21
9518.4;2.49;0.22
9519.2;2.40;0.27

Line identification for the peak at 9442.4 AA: [S II]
